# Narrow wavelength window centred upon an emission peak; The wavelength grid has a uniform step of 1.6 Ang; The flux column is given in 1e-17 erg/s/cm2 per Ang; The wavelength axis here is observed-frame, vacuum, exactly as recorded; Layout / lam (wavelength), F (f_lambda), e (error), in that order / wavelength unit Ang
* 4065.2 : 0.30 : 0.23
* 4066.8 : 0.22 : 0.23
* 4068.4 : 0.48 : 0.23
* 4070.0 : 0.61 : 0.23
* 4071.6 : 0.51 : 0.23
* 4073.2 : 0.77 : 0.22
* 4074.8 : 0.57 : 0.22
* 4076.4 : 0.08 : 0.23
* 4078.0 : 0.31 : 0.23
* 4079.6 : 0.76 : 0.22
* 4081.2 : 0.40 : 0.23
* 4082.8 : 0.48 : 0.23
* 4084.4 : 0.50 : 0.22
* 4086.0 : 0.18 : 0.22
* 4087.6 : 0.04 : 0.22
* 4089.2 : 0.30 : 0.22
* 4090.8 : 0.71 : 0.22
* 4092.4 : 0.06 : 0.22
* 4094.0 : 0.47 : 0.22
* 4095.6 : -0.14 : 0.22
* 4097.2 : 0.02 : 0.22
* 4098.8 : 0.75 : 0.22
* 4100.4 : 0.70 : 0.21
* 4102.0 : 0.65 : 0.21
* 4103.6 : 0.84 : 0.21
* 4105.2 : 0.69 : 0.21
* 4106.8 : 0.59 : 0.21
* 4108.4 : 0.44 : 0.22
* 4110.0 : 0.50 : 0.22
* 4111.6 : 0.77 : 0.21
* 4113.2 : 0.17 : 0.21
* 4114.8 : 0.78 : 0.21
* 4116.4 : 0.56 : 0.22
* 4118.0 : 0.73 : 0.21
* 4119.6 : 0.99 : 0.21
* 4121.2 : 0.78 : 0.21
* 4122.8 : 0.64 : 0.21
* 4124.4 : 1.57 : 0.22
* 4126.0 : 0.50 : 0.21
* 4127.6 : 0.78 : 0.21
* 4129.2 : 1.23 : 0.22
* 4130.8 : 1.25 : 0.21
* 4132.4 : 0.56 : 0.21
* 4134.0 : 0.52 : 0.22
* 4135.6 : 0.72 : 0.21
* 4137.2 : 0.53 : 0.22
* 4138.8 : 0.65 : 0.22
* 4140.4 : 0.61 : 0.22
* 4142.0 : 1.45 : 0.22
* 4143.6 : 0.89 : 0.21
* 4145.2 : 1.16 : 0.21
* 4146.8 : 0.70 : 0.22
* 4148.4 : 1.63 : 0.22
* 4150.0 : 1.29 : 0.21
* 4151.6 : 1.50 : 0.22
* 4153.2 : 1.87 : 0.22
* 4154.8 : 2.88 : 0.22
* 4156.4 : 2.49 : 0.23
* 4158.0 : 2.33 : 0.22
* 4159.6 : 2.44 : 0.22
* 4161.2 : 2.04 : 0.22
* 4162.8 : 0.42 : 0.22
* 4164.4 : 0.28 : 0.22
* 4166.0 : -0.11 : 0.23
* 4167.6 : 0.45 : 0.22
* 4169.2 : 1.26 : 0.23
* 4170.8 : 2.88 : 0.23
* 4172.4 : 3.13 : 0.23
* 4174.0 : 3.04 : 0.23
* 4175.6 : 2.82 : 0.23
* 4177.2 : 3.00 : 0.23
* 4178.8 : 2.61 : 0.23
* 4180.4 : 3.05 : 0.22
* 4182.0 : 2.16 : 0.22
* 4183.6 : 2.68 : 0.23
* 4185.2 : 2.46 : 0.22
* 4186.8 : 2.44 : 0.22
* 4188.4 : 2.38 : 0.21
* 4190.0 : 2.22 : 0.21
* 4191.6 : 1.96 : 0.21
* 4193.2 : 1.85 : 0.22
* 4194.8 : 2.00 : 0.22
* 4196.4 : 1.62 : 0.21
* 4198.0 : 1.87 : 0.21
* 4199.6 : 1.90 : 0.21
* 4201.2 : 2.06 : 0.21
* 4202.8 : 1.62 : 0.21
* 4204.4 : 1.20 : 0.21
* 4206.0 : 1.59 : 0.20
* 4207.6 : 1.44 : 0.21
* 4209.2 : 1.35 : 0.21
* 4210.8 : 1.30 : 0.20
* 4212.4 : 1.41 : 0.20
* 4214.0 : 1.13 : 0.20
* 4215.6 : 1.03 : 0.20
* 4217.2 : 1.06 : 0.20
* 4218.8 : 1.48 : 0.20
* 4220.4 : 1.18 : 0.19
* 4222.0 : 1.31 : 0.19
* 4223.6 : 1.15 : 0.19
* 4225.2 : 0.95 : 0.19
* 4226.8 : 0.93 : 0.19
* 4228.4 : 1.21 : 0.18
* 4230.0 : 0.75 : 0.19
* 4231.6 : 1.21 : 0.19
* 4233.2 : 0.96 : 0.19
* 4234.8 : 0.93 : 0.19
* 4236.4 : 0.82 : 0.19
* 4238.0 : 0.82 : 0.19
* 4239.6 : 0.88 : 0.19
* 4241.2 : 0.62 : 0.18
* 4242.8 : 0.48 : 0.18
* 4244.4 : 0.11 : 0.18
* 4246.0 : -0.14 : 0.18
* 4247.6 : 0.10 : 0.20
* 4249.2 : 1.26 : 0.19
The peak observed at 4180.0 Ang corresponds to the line Ly-alpha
